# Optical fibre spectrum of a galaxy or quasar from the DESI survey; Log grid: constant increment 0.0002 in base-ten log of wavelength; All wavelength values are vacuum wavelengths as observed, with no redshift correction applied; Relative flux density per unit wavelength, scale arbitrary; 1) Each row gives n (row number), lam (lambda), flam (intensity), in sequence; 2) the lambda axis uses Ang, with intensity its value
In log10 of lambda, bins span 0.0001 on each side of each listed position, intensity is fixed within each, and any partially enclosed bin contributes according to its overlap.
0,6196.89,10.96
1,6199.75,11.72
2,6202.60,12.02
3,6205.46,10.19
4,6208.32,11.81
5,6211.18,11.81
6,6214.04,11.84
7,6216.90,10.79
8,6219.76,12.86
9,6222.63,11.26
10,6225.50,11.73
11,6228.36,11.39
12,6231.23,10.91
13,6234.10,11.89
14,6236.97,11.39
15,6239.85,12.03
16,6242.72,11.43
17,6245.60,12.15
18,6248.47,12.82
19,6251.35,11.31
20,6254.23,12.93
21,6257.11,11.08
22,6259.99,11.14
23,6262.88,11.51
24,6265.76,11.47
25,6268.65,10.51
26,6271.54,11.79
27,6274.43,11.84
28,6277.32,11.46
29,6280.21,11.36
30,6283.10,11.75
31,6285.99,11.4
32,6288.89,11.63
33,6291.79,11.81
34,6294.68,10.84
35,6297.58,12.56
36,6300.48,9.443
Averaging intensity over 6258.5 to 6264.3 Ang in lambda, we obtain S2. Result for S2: 11.3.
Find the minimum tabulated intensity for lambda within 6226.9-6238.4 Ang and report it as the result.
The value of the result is 10.91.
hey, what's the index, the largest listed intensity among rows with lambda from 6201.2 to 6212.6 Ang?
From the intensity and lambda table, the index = 12.02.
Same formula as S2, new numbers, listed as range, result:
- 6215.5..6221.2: 11.8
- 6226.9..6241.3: 11.5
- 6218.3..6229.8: 11.8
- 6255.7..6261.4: 11.1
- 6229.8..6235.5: 11.4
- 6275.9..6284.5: 11.5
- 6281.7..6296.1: 11.5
